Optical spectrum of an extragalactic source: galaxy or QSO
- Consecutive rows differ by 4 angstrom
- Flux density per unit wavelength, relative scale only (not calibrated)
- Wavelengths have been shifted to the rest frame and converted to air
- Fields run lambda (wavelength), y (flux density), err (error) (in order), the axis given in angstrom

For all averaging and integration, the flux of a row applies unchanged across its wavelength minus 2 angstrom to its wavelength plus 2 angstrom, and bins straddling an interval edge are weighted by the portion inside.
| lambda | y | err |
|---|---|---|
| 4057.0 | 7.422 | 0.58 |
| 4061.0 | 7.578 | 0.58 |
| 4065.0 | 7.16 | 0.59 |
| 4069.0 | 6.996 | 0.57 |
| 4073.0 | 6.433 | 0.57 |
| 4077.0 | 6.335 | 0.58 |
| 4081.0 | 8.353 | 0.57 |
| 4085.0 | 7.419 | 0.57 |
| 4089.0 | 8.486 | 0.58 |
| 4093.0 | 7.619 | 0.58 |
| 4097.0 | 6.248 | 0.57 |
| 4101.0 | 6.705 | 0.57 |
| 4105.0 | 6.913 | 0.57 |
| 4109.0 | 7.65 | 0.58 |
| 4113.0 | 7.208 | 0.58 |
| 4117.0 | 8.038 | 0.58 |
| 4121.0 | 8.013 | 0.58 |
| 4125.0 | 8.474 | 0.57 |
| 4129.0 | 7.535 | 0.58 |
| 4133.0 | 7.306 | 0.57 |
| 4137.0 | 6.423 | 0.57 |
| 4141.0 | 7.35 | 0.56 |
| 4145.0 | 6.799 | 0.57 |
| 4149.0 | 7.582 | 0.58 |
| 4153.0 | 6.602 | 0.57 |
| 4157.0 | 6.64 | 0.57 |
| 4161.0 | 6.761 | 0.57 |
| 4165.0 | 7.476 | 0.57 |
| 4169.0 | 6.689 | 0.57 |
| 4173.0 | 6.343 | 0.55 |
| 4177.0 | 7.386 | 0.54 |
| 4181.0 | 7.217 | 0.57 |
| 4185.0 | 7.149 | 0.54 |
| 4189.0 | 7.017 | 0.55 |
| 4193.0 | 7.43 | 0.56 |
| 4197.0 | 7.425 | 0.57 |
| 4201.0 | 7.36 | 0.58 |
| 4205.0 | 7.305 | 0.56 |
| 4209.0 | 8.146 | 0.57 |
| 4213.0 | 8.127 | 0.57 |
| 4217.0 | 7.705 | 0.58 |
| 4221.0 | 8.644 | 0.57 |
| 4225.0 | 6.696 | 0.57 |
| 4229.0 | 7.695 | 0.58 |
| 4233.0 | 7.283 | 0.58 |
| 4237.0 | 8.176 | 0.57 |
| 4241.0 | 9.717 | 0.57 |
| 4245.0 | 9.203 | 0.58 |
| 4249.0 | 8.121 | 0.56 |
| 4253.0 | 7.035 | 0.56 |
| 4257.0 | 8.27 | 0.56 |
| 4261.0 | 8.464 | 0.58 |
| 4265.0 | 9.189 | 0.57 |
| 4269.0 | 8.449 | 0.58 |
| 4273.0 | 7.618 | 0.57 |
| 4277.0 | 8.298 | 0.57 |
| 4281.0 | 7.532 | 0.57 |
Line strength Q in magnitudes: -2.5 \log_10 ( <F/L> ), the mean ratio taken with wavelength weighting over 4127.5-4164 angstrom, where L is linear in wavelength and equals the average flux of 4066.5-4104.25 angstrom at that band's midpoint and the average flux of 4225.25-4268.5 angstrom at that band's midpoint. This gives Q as 0.08 mag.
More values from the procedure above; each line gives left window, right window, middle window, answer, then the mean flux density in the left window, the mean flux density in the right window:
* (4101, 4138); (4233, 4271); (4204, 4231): 0.06 mag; 7.49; 8.45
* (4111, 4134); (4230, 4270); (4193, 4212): 0.08 mag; 7.78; 8.37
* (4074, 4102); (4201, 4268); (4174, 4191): 0.10 mag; 7.3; 8.09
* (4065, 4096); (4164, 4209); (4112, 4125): -0.09 mag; 7.33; 7.2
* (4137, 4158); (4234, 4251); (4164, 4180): 0.07 mag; 6.96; 8.71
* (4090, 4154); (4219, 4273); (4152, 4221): 0.07 mag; 7.31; 8.2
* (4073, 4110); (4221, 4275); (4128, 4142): 0.06 mag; 7.25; 8.17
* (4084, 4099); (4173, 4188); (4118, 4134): -0.08 mag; 7.44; 7.11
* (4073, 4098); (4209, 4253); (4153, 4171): 0.13 mag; 7.38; 8.09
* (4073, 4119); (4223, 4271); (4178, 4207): 0.09 mag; 7.32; 8.19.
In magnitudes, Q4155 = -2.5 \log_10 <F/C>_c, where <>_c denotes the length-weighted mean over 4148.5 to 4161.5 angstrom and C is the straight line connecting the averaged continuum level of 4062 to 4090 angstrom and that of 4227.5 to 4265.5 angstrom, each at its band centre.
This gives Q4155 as 0.14 mag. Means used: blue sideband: 7.28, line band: 6.83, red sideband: 8.29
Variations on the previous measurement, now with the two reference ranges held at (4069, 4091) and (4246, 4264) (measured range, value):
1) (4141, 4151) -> 0.06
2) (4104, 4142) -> 0.01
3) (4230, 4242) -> -0.03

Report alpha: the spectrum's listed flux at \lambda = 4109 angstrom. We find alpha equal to 7.65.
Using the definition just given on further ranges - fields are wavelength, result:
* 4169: 6.689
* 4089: 8.486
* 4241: 9.717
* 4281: 7.532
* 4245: 9.203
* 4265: 9.189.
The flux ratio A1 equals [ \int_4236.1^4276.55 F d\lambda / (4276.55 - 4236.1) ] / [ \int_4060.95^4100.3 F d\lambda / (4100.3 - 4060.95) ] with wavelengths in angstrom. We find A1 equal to 1.17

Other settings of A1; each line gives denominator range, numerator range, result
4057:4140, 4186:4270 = 1.08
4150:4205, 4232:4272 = 1.19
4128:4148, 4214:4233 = 1.08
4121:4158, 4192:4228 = 1.06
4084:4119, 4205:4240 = 1.06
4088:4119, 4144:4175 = 0.94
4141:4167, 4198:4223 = 1.12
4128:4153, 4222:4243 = 1.12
